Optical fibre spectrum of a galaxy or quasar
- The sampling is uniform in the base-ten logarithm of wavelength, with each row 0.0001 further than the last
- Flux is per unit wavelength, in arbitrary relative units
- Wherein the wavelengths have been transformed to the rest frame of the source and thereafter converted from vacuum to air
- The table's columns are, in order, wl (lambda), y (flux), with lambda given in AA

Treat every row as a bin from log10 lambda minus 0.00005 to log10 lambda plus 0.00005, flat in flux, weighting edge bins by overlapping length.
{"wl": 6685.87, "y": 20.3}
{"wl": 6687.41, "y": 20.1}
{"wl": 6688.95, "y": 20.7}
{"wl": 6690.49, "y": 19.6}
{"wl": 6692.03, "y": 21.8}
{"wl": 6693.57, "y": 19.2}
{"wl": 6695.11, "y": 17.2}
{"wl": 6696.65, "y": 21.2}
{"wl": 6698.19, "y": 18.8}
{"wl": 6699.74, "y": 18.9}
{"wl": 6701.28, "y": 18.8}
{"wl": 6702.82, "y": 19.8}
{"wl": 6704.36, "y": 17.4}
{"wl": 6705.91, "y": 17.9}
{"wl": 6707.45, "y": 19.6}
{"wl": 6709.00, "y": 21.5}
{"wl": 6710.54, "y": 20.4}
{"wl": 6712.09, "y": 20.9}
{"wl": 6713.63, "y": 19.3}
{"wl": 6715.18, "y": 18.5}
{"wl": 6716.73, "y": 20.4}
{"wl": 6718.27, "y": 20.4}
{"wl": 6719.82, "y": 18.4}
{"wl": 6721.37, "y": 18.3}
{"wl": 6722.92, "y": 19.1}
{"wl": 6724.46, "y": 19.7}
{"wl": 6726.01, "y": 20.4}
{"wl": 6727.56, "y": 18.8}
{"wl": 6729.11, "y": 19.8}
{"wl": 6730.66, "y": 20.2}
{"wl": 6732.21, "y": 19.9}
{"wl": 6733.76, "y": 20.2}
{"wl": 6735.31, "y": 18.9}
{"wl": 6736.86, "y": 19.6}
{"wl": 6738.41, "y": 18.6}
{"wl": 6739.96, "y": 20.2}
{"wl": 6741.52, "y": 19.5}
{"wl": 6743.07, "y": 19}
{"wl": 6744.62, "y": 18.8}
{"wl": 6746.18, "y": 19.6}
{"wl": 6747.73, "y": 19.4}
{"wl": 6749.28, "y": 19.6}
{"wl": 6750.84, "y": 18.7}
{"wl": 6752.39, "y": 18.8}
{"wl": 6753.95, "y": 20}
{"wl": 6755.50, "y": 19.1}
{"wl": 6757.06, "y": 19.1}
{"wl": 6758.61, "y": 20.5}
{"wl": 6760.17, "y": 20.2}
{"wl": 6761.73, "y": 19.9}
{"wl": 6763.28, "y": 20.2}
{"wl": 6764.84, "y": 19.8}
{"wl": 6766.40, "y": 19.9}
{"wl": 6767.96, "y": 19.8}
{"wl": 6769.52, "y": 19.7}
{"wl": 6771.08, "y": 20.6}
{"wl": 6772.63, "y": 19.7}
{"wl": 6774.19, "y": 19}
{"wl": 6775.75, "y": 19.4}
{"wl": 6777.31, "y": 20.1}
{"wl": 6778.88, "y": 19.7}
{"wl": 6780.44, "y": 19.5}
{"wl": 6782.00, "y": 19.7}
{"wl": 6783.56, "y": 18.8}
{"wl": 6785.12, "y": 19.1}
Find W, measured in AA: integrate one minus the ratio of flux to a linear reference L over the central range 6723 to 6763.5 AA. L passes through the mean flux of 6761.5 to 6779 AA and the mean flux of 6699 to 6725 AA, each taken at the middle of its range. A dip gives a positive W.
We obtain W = 0.1 AA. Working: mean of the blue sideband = 19.4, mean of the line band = 19.6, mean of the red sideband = 19.8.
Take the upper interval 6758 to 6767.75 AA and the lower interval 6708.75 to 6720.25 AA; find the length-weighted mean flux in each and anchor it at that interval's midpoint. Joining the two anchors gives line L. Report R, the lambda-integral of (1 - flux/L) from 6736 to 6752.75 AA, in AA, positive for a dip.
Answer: 0.63 AA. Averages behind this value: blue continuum 20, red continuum 20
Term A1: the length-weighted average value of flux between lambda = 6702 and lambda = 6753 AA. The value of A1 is 19.4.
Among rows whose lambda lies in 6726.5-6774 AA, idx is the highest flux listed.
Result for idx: 20.6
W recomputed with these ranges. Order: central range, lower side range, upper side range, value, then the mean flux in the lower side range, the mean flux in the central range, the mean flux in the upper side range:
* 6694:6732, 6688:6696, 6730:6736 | 0.7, 19.7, 19.4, 19.8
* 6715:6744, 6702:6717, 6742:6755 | -0.1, 19.5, 19.5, 19.2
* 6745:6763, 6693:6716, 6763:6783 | 0.1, 19.3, 19.5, 19.8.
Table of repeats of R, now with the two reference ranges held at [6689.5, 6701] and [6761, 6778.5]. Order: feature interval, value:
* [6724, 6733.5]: -0.1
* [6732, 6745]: 0.2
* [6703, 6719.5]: 0.0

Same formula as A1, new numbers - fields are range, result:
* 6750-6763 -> 19.6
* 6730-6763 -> 19.5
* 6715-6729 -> 19.4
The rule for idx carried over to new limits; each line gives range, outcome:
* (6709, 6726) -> 21.5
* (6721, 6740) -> 20.4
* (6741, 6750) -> 19.6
